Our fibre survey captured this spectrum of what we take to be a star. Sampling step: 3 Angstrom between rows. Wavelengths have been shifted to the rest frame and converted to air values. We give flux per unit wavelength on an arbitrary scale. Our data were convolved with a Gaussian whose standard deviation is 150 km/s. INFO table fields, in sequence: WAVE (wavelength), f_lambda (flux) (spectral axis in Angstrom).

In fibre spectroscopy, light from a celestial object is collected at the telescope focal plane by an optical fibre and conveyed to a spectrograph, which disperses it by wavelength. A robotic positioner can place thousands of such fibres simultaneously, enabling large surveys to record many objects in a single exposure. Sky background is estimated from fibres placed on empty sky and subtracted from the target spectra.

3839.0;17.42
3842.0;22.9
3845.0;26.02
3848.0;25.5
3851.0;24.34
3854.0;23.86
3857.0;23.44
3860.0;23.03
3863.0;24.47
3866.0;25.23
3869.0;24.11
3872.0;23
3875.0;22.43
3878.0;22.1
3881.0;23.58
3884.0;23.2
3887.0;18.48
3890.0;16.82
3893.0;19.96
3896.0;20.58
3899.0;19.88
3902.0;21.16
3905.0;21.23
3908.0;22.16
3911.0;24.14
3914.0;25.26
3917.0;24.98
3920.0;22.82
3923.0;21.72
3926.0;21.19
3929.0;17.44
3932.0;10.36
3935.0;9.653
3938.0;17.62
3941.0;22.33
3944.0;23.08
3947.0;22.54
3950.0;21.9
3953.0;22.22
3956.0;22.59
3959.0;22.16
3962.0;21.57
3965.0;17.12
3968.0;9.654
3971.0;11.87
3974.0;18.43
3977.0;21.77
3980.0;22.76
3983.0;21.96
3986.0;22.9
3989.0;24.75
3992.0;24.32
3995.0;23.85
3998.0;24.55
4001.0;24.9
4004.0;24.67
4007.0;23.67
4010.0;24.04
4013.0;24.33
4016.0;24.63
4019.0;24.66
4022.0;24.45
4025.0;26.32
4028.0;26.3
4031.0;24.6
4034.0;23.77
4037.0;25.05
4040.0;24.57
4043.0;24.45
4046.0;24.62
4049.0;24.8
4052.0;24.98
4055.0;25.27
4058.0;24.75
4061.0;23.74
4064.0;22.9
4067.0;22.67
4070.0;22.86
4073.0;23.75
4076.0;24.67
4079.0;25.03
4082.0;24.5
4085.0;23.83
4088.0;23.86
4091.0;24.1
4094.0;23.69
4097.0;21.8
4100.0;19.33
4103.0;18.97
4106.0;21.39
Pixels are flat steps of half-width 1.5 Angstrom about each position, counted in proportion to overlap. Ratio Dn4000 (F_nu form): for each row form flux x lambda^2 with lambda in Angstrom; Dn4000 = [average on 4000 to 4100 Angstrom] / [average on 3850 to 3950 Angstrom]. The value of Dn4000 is 1.22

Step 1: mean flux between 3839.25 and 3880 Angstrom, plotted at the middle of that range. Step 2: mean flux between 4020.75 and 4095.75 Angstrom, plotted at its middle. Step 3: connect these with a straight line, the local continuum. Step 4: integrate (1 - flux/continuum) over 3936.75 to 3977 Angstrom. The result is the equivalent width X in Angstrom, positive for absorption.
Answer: 7.5 Angstrom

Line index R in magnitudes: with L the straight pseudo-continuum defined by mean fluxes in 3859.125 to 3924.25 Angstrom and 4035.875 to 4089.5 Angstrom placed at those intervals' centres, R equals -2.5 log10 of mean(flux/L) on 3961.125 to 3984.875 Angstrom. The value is 0.27 mag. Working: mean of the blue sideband 22.3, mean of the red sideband 24.2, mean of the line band 18.1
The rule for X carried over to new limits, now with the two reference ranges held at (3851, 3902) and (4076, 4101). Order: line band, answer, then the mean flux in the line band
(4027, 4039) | -0.9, 24.9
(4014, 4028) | -1.3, 25.1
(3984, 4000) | -0.8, 24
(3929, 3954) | 4.4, 18.6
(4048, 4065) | -0.9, 24.4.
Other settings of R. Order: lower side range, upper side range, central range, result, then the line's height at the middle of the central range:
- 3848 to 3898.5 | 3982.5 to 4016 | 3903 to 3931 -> 0.04 mag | 23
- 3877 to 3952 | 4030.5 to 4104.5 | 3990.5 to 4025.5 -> -0.09 mag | 22.5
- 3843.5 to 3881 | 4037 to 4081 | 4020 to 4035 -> -0.04 mag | 24.2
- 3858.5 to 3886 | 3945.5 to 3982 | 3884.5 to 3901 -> 0.16 mag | 22.5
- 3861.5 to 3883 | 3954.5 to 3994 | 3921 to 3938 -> 0.30 mag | 21.7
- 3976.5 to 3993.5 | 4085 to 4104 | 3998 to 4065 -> -0.09 mag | 22.7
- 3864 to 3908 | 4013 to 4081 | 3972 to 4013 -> 0.02 mag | 23.5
